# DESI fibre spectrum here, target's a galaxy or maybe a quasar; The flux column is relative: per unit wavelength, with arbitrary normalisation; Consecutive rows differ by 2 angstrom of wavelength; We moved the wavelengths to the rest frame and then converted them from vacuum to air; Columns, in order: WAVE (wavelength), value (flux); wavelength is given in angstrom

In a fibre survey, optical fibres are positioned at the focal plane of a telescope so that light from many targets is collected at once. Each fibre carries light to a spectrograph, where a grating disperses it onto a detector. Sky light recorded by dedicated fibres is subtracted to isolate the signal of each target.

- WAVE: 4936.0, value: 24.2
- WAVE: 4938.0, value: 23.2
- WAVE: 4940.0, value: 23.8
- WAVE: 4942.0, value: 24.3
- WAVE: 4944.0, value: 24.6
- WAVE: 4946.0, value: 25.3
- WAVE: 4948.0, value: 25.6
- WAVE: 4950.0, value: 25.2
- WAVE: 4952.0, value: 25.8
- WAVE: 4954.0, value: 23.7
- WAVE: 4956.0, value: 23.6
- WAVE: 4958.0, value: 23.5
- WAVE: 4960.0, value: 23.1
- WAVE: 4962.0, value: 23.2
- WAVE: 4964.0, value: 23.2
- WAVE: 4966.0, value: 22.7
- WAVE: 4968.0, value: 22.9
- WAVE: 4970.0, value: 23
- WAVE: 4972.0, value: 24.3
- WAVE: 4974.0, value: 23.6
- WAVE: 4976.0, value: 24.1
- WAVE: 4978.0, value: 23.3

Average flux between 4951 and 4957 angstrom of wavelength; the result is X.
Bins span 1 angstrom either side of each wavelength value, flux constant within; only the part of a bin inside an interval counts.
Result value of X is 24.4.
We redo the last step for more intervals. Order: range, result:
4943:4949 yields 25.2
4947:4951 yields 25.4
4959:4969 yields 23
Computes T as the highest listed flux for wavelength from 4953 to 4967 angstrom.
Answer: 23.7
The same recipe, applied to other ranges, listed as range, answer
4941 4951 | 25.6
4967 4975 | 24.3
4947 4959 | 25.8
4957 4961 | 23.5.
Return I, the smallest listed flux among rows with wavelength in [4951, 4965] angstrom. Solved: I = 23.1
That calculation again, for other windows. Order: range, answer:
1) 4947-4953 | 25.2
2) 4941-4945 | 24.3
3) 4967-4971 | 22.9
